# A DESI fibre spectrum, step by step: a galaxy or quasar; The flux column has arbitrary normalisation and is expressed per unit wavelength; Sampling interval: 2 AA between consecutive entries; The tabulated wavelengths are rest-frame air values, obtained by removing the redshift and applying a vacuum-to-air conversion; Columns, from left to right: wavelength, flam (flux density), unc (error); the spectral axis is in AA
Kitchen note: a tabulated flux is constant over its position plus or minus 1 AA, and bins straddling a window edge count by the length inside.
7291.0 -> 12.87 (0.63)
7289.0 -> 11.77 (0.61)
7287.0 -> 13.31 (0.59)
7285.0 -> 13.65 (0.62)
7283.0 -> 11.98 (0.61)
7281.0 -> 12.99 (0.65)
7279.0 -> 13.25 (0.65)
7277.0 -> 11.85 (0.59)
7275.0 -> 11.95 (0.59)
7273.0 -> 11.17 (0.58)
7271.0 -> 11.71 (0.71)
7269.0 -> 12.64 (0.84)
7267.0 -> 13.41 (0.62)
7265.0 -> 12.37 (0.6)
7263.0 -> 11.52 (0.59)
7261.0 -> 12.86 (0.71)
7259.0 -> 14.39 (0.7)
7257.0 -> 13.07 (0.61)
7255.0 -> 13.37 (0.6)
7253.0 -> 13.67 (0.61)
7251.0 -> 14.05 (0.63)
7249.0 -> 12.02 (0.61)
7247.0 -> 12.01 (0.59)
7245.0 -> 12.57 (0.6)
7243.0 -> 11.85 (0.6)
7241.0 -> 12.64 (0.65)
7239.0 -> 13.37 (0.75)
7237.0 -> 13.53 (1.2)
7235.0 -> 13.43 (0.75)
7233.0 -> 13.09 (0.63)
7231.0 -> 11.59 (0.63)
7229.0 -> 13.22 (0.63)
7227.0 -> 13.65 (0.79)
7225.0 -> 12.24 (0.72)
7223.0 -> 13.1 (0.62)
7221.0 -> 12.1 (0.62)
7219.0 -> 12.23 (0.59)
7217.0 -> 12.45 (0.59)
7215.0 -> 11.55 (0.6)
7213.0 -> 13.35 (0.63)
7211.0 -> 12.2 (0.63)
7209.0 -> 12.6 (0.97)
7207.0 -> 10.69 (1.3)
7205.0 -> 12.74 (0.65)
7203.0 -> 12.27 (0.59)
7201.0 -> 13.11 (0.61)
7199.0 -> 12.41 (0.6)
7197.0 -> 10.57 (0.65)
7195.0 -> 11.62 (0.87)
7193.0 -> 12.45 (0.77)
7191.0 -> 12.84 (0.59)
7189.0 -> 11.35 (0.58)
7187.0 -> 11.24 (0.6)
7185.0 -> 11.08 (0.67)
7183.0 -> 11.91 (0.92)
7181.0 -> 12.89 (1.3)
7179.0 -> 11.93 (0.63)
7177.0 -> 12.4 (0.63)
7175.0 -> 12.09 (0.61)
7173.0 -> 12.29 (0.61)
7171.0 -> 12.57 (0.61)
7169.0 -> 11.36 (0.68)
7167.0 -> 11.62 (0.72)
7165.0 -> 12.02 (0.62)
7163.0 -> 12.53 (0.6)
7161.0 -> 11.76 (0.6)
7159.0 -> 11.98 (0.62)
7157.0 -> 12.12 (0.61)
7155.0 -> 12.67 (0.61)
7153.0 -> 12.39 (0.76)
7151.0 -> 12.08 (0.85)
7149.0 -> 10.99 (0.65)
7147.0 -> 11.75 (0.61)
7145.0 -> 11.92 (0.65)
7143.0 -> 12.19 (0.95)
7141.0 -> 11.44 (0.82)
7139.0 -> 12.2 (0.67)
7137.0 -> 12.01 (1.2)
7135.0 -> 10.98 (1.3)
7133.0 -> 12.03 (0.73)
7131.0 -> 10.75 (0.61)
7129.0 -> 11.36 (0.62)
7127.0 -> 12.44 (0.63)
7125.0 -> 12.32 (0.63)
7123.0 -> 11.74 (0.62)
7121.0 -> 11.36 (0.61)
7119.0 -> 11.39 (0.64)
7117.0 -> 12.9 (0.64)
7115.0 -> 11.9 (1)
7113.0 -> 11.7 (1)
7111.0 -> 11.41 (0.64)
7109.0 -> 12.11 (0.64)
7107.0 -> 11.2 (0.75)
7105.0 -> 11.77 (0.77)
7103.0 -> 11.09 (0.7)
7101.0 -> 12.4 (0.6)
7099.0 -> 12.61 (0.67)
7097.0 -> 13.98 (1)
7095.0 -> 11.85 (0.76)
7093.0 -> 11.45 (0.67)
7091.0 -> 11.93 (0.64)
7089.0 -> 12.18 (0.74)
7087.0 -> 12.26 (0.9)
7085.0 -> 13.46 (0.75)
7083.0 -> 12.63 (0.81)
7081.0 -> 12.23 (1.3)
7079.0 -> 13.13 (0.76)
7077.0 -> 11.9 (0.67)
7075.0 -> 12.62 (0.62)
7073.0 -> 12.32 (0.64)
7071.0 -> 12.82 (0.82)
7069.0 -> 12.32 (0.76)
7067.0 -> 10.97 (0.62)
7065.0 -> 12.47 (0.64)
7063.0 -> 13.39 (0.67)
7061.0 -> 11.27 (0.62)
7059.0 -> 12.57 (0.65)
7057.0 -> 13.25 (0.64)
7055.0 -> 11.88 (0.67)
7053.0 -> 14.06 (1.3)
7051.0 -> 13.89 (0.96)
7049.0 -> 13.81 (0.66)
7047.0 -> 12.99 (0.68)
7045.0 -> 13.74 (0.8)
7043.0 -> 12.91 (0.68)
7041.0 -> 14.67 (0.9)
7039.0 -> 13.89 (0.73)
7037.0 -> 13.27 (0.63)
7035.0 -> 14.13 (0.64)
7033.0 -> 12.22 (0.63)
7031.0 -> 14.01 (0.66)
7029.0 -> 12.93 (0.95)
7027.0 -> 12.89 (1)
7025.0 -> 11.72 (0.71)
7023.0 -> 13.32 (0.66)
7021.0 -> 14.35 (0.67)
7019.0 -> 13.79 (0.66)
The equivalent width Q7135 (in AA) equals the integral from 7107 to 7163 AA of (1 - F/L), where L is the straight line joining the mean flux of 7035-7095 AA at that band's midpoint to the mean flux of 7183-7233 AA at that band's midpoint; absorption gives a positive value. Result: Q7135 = 2.9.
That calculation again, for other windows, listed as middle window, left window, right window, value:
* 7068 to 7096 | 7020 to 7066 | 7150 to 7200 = 1.1 AA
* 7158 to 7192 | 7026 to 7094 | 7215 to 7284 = 2.0 AA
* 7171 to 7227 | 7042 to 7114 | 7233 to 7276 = 2.2 AA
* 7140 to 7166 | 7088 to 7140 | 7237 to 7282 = 0.2 AA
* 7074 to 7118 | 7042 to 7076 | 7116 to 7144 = 0.2 AA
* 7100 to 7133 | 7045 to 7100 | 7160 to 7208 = 1.7 AA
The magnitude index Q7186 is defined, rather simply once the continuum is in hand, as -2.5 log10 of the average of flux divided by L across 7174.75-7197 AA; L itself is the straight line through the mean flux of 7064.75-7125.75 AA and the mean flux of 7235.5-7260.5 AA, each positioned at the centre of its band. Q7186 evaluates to 0.07 mag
